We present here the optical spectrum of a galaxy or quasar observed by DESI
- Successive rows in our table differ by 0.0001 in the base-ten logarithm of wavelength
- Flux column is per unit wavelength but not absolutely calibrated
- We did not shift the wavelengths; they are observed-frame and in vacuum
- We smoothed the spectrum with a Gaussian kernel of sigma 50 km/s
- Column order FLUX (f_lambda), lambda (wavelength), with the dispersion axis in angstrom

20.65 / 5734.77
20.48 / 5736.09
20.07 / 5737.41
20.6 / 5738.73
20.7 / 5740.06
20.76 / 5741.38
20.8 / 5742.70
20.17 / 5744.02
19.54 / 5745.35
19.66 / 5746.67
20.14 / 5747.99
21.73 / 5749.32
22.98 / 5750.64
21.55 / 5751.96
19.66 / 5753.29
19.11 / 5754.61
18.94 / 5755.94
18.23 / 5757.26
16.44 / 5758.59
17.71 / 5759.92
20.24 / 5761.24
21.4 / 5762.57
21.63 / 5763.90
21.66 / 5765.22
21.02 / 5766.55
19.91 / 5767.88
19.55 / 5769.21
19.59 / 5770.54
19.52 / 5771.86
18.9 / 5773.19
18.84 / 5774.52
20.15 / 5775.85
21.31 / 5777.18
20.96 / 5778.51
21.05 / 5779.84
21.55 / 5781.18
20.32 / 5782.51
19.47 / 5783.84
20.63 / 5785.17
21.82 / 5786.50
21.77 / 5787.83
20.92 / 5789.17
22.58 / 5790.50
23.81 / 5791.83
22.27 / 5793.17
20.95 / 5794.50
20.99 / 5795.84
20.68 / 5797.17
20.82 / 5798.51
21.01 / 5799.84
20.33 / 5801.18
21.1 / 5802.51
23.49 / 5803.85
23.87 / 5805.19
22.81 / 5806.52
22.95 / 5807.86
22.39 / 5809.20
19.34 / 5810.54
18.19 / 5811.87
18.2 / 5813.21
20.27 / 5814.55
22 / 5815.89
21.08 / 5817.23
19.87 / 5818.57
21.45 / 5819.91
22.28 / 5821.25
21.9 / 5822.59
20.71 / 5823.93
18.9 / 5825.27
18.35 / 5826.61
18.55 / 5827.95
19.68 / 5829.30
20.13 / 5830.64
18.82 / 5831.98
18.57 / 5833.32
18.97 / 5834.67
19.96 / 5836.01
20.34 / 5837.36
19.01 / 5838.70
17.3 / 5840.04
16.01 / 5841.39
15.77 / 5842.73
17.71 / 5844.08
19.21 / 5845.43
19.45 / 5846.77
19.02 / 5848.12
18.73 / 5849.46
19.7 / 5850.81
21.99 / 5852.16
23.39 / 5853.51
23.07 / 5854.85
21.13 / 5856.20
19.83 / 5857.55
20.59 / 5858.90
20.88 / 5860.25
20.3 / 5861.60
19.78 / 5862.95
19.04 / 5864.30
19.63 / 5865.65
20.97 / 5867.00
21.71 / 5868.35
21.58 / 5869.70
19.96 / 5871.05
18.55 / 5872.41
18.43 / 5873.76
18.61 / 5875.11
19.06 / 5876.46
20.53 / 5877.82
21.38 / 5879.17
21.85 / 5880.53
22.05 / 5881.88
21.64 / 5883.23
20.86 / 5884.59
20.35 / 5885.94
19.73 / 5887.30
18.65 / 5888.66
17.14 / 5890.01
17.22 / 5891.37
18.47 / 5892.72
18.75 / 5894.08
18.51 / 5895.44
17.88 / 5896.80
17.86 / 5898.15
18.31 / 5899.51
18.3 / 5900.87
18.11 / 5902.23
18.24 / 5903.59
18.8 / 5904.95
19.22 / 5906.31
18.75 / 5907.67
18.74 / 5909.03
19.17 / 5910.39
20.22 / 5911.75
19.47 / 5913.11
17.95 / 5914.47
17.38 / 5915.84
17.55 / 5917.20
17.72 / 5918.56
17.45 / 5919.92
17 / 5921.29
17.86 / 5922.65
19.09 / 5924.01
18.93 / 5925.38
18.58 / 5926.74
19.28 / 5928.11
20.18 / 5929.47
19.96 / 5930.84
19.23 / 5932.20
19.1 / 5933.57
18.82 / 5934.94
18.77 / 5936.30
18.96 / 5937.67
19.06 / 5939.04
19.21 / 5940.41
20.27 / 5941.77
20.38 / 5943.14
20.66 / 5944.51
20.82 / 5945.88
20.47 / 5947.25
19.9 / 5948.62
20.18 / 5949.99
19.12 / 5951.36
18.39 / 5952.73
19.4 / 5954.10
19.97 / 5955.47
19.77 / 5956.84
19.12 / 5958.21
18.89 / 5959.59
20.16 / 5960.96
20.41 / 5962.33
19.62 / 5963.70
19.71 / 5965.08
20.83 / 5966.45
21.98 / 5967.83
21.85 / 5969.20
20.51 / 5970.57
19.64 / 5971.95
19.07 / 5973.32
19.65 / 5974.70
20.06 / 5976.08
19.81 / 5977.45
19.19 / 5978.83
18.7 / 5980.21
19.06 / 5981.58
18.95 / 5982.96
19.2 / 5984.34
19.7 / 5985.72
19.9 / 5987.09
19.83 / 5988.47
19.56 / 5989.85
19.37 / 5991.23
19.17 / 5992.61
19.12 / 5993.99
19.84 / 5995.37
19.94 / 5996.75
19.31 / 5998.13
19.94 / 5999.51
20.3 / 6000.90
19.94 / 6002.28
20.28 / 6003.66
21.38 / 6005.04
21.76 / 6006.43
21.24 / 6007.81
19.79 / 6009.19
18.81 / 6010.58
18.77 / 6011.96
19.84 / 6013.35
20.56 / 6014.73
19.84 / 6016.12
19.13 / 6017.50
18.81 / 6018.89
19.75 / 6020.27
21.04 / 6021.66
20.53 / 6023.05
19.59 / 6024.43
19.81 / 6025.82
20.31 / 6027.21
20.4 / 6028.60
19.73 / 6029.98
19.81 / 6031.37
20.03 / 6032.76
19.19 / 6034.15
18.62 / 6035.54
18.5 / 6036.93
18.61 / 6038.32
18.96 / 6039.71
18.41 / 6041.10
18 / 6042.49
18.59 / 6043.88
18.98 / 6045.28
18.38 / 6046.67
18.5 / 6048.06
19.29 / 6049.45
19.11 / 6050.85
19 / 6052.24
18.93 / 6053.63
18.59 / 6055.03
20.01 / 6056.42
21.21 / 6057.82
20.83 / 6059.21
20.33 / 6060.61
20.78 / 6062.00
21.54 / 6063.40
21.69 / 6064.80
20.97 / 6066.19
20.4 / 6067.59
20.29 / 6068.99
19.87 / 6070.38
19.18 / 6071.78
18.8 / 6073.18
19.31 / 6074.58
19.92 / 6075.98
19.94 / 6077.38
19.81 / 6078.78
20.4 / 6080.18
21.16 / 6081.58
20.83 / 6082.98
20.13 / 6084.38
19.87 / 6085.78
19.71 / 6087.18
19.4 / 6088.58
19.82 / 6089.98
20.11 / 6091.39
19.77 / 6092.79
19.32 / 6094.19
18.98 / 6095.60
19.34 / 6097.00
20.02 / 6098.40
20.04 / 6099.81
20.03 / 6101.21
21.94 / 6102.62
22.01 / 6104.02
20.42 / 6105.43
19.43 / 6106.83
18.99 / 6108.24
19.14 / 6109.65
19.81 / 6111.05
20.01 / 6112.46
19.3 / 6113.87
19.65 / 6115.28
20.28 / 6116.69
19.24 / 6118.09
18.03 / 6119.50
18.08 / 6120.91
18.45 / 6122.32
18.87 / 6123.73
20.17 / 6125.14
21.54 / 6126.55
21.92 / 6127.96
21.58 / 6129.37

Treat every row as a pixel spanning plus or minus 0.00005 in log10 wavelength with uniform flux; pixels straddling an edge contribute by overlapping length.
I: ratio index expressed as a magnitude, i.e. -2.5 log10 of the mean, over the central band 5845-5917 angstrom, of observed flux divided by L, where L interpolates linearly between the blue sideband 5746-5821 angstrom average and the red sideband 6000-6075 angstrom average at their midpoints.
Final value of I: 0.04 mag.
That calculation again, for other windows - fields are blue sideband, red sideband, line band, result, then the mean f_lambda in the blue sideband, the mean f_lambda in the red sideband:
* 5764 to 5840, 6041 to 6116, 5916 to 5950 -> 0.06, 20.6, 19.8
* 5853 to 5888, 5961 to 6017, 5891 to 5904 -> 0.13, 20.6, 19.9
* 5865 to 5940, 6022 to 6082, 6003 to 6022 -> -0.03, 19.1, 19.7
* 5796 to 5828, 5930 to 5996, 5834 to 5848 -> 0.13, 20.9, 19.7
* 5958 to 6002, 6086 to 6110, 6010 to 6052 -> 0.03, 19.8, 19.9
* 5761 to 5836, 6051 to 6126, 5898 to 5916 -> 0.10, 20.7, 19.9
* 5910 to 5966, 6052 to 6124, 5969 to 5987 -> -0.01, 19.2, 19.9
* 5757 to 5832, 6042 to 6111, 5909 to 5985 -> 0.05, 20.6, 19.9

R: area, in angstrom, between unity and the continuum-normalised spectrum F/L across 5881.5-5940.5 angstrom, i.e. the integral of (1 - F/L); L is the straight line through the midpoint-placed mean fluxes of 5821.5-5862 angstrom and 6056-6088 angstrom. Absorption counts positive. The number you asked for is 3.0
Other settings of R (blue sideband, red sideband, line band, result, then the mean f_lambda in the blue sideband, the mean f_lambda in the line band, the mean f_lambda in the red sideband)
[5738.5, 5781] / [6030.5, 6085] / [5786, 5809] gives -2.1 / 20.1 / 21.9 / 19.7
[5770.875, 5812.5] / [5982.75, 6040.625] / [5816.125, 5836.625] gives 0.9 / 21.1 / 20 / 19.7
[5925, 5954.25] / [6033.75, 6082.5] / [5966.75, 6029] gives -1.0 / 19.5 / 19.9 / 19.6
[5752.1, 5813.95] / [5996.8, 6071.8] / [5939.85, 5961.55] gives 0.3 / 20.6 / 19.8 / 19.8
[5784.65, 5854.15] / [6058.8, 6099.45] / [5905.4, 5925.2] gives 1.8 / 20.4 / 18.4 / 20.1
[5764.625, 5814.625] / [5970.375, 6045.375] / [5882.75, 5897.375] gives 1.0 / 20.9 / 19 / 19.6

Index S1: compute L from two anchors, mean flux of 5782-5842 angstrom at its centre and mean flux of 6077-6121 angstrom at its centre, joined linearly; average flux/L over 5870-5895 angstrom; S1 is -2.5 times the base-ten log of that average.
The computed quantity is 0.04 mag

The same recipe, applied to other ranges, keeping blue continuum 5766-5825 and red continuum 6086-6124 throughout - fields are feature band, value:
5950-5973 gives 0.016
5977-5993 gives 0.043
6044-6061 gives 0.027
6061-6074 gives -0.031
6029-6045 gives 0.054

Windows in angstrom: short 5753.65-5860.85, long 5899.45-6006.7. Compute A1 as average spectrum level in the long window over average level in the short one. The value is 1.0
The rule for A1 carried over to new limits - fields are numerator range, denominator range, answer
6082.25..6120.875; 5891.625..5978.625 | 1.03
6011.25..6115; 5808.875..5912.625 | 1.01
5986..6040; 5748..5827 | 0.96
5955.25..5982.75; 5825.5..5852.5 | 1.06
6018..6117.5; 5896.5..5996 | 1.03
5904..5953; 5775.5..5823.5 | 0.90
